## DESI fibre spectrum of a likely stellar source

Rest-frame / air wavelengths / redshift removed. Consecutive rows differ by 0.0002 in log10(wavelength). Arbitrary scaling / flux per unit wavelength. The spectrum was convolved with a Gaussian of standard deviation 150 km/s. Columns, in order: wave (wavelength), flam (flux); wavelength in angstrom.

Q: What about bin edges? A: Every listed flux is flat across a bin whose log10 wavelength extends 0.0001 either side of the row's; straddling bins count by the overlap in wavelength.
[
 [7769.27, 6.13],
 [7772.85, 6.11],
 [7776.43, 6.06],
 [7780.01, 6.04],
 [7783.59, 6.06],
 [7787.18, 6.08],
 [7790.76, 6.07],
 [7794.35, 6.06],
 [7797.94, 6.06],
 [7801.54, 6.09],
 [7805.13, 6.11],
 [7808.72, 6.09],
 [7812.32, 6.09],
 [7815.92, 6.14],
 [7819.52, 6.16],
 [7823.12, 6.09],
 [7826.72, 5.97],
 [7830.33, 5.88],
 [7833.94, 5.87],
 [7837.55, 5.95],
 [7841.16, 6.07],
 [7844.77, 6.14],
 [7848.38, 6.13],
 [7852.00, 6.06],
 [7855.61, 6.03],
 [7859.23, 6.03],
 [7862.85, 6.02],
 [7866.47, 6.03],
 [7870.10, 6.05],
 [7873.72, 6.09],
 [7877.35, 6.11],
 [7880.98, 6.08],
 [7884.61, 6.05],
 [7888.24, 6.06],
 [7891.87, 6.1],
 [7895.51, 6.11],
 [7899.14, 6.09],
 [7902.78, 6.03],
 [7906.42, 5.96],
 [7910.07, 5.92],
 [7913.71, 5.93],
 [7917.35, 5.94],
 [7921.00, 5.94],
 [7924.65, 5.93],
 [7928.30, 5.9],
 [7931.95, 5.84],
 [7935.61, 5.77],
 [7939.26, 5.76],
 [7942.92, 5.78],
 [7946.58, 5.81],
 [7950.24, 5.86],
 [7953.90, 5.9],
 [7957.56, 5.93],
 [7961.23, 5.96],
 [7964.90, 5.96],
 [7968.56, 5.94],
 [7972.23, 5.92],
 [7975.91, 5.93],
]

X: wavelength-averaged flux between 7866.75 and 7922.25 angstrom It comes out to 6.03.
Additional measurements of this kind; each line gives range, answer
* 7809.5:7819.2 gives 6.12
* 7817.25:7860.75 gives 6.03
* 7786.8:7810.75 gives 6.08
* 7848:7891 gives 6.06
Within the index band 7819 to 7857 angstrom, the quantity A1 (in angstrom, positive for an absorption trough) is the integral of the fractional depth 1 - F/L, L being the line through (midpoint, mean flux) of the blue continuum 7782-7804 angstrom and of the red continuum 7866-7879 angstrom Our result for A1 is 0.3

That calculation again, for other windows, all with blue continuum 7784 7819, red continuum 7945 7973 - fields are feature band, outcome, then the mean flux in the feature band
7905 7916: 0.06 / 5.94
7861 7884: -0.20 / 6.06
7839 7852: -0.13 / 6.1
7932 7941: 0.24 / 5.78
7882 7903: -0.32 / 6.08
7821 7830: 0.08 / 6.01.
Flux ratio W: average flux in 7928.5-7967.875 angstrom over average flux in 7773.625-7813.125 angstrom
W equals 0.96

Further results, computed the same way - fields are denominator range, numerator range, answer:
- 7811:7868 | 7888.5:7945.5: 0.98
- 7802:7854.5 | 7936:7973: 0.97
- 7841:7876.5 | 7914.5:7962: 0.97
